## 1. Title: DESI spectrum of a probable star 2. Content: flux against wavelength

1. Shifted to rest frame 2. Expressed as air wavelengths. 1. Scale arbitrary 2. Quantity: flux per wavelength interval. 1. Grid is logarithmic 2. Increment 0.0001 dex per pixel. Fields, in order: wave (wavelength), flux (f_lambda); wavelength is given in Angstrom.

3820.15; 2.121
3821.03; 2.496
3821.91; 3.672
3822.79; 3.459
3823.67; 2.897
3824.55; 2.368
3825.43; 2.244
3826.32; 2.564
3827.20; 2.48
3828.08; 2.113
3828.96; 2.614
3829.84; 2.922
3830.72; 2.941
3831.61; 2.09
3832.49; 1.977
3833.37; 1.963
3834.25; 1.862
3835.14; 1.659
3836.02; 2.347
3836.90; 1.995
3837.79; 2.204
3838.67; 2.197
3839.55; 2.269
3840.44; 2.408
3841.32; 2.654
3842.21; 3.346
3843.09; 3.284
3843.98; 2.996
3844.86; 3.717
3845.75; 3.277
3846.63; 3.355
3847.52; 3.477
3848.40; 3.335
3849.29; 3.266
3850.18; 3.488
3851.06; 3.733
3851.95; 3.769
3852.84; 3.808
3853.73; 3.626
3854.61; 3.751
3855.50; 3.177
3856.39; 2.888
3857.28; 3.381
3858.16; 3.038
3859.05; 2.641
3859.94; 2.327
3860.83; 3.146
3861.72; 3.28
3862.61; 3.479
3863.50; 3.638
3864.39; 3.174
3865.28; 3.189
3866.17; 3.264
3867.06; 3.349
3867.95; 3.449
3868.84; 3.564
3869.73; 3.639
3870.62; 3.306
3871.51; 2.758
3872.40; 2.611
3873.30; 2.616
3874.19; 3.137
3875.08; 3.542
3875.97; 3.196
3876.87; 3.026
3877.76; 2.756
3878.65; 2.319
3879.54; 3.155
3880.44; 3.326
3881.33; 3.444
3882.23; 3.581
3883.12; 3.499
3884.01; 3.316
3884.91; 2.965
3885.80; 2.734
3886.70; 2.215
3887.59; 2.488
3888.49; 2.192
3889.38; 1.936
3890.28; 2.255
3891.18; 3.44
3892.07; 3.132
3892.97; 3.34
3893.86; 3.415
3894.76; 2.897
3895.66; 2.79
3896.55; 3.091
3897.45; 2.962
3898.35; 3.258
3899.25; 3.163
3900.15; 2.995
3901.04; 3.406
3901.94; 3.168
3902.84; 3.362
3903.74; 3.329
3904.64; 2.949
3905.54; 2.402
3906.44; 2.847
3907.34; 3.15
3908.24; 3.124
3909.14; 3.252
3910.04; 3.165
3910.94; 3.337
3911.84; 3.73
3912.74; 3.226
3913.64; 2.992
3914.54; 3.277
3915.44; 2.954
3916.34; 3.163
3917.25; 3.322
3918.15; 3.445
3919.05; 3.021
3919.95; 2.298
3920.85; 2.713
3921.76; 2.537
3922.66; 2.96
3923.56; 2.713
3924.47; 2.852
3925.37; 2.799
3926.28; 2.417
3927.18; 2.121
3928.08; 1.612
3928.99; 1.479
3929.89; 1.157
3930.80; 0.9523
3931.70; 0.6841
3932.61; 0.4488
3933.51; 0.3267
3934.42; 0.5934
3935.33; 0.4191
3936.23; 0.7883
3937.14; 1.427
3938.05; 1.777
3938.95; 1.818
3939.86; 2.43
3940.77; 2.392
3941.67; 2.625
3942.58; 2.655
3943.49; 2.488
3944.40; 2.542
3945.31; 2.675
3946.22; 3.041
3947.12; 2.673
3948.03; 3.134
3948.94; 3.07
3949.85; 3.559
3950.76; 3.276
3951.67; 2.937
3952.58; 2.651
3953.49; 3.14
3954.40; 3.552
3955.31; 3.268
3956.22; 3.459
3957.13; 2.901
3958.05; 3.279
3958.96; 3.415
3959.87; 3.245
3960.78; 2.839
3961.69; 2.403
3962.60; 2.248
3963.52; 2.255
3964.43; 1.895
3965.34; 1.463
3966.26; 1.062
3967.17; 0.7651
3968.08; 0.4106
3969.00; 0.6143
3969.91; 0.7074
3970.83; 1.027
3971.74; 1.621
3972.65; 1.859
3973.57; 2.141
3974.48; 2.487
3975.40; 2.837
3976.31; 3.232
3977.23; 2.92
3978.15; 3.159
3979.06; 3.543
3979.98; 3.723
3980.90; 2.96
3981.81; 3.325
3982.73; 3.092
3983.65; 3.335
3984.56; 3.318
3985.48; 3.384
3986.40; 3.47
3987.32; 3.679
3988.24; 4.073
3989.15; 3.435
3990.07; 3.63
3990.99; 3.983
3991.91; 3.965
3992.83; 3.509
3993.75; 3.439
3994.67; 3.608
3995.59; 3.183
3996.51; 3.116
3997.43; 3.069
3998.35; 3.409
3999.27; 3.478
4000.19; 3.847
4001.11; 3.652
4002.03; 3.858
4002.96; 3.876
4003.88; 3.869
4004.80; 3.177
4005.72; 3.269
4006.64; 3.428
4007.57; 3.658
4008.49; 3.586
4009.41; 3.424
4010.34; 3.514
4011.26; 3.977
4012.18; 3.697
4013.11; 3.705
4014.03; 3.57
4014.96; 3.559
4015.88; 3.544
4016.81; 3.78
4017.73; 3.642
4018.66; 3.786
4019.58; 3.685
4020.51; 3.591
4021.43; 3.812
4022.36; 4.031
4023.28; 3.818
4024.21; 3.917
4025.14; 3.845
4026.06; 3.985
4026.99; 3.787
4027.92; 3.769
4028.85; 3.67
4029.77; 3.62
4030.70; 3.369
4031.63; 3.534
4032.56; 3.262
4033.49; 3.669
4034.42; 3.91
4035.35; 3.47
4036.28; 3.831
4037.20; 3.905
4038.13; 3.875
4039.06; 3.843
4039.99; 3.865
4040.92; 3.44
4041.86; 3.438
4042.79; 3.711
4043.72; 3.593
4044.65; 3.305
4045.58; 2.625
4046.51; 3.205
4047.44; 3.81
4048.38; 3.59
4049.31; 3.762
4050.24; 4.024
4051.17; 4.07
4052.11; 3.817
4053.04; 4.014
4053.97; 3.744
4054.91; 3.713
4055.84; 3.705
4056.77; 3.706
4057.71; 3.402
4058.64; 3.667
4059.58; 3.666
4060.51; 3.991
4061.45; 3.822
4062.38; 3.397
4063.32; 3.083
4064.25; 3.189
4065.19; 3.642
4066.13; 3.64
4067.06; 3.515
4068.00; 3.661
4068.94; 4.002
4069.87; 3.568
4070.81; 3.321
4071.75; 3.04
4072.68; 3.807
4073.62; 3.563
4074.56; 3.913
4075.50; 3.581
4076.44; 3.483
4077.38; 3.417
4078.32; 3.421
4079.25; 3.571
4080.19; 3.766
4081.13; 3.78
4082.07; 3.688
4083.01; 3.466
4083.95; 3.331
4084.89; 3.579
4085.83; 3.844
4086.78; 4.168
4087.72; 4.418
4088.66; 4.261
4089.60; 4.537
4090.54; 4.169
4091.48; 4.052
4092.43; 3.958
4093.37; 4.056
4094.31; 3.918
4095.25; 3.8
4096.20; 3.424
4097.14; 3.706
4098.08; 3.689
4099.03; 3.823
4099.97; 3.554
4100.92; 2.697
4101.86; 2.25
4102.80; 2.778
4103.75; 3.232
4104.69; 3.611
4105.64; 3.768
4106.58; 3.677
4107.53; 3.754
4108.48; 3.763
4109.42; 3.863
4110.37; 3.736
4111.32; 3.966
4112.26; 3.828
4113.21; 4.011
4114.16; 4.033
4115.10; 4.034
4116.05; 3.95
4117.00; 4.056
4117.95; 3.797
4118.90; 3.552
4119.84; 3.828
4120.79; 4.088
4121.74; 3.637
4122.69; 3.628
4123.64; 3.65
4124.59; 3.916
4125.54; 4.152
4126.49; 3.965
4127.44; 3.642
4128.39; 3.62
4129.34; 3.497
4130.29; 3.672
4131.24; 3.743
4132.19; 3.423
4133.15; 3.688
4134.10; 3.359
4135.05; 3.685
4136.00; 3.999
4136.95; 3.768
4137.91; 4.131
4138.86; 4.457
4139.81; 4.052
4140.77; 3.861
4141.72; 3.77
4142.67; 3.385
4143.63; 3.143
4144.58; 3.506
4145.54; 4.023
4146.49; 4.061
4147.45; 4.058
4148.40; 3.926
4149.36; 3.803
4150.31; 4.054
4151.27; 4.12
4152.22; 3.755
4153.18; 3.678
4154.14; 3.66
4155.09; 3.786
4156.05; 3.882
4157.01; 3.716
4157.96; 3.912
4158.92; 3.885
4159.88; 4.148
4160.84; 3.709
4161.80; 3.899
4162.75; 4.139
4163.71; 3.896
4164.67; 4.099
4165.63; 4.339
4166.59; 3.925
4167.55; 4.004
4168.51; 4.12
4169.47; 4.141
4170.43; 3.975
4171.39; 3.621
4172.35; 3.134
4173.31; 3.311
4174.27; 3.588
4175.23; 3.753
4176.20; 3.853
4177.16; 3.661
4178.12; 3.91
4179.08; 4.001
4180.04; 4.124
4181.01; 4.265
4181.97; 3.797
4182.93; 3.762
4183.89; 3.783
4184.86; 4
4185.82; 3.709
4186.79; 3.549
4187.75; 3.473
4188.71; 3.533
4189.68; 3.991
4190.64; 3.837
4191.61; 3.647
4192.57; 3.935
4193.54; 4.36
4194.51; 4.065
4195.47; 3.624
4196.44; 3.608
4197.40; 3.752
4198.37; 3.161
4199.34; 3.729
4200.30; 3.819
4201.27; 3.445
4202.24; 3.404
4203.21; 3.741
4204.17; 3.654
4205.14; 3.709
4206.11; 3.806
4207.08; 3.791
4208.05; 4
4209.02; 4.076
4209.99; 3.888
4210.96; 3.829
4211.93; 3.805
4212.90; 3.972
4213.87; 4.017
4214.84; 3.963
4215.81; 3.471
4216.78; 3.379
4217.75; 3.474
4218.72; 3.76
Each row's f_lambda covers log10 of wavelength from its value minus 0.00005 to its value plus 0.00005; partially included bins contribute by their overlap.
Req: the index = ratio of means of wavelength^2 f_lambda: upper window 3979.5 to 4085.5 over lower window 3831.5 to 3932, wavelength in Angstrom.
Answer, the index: 1.33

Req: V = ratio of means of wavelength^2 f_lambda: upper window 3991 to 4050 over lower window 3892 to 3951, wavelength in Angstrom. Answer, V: 1.5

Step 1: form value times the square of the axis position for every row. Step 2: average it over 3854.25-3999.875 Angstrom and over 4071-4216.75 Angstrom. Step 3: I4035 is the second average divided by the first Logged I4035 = 1.51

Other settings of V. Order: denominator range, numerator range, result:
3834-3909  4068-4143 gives 1.38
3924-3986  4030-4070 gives 1.65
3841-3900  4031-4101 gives 1.29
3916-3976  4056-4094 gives 1.78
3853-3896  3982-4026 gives 1.25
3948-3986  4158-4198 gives 1.64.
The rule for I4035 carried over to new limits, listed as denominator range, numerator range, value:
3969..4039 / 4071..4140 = 1.15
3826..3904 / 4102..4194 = 1.47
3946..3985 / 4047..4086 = 1.47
